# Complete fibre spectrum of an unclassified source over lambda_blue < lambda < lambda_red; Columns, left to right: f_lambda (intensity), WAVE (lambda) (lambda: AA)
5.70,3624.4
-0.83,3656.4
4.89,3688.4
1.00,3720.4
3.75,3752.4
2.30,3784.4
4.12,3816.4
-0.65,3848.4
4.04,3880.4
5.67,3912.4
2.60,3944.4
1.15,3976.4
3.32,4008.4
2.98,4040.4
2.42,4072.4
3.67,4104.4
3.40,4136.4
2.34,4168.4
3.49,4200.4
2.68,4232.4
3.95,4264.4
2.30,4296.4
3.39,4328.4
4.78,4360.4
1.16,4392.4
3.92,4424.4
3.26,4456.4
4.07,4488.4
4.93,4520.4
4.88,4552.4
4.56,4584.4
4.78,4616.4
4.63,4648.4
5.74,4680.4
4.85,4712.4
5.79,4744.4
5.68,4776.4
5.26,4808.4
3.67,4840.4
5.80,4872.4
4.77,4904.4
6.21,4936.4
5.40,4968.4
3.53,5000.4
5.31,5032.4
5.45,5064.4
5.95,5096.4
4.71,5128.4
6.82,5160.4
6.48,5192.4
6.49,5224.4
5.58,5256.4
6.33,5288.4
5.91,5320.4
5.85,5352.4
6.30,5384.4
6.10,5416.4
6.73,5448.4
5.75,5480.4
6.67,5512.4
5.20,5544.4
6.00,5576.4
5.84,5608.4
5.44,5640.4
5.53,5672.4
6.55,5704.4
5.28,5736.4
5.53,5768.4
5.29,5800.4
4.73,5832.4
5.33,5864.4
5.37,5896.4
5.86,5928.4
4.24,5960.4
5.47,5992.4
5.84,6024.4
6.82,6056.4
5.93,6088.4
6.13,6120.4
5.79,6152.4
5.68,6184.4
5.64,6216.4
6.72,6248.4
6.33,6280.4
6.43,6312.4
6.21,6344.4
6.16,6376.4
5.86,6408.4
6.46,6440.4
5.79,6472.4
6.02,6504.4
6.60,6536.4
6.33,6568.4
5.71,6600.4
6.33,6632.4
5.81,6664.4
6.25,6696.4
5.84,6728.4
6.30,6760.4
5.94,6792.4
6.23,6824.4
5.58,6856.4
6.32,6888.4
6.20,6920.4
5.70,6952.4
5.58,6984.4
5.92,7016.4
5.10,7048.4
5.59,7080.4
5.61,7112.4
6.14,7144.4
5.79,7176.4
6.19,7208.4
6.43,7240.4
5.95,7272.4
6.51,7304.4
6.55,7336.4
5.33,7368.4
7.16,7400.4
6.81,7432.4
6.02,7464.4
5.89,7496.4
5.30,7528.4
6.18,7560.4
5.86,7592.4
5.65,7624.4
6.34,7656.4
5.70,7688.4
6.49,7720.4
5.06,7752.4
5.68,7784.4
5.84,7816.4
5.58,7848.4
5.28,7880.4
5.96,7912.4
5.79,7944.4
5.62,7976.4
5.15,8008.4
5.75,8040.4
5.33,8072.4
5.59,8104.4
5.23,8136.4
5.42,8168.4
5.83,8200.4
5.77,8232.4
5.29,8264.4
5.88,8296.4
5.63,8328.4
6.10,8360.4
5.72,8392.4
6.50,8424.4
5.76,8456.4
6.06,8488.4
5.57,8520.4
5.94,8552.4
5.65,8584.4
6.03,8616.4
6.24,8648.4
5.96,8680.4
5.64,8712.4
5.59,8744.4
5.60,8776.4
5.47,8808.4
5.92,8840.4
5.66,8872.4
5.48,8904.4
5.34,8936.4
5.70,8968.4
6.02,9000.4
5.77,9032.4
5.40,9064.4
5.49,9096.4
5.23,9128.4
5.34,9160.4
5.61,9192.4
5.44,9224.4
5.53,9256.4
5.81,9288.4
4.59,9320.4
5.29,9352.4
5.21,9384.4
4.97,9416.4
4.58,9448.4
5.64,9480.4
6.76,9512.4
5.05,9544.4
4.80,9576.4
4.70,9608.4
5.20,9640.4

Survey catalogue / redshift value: 0.13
